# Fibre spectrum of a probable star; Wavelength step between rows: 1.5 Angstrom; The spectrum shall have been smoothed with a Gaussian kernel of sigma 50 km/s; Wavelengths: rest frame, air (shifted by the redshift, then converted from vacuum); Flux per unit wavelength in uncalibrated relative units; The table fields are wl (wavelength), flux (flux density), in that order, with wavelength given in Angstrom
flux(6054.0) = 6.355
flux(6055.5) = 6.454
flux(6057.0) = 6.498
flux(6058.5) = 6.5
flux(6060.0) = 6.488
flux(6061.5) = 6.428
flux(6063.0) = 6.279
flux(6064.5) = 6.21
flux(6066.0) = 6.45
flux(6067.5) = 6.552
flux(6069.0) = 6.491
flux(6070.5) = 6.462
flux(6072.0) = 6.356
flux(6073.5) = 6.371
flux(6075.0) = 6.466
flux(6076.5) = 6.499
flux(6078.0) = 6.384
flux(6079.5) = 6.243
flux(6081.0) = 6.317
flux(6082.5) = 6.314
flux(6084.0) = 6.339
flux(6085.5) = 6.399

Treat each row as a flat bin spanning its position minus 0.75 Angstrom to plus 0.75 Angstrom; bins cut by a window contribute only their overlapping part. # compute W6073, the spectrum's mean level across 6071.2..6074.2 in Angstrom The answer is 6.37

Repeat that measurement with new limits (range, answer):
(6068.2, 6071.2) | 6.48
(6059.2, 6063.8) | 6.4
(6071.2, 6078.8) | 6.41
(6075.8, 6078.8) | 6.44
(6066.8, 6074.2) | 6.45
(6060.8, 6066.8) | 6.34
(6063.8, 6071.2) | 6.43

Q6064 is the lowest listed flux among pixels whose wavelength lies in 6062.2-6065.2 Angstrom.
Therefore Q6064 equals 6.21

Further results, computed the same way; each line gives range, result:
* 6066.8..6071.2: 6.462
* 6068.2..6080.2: 6.243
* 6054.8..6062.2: 6.428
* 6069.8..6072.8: 6.356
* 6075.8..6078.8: 6.384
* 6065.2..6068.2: 6.45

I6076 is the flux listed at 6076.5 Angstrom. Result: 6.499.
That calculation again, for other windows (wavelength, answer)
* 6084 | 6.339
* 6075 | 6.466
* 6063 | 6.279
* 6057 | 6.498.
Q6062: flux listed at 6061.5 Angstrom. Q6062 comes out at 6.428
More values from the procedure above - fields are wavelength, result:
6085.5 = 6.399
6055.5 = 6.454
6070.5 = 6.462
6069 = 6.491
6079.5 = 6.243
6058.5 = 6.5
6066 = 6.45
